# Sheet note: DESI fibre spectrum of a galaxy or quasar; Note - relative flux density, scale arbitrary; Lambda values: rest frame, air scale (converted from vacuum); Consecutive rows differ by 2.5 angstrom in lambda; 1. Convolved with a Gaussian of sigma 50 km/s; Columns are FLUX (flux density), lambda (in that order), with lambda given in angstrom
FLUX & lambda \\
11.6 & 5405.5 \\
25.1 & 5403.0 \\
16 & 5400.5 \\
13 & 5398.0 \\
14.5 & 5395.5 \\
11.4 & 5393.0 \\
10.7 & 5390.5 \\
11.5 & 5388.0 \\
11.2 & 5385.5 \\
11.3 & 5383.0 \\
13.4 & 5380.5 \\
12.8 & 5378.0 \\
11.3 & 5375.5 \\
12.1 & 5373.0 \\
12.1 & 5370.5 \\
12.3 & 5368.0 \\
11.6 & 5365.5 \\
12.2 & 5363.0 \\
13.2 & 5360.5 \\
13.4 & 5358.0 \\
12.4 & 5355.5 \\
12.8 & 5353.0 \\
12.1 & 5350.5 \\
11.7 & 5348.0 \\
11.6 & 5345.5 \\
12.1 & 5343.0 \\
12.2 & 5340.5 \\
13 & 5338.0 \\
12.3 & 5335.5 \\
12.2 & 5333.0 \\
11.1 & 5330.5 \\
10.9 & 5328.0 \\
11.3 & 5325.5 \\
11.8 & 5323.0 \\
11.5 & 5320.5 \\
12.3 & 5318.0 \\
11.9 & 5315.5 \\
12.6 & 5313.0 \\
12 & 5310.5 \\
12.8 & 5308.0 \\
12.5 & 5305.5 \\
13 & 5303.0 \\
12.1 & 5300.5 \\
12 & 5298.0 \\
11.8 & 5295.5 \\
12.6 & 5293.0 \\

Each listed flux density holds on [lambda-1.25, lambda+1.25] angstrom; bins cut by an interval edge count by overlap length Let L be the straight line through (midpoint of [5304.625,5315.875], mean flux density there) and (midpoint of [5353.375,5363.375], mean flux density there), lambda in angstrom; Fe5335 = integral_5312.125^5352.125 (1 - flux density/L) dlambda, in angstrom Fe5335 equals 2.2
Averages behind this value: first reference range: 12.4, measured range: 11.9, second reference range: 12.9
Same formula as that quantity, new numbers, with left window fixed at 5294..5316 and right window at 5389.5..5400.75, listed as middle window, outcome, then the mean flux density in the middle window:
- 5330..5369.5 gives 1.0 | 12.3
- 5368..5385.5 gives 0.9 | 12.1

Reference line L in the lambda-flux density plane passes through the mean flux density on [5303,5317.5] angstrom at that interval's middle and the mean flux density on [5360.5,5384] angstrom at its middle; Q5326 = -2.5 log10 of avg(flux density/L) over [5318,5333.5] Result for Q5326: 0.08 mag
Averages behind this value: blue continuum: 12.4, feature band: 11.5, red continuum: 12.2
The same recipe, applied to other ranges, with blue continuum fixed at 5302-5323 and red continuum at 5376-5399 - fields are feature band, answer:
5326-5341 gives 0.031 mag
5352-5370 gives -0.029 mag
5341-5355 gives 0.013 mag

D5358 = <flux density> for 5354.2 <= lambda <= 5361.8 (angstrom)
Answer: 13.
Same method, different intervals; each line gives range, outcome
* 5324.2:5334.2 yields 11.4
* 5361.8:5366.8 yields 11.9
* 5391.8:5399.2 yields 13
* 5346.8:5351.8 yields 11.9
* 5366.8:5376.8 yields 12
